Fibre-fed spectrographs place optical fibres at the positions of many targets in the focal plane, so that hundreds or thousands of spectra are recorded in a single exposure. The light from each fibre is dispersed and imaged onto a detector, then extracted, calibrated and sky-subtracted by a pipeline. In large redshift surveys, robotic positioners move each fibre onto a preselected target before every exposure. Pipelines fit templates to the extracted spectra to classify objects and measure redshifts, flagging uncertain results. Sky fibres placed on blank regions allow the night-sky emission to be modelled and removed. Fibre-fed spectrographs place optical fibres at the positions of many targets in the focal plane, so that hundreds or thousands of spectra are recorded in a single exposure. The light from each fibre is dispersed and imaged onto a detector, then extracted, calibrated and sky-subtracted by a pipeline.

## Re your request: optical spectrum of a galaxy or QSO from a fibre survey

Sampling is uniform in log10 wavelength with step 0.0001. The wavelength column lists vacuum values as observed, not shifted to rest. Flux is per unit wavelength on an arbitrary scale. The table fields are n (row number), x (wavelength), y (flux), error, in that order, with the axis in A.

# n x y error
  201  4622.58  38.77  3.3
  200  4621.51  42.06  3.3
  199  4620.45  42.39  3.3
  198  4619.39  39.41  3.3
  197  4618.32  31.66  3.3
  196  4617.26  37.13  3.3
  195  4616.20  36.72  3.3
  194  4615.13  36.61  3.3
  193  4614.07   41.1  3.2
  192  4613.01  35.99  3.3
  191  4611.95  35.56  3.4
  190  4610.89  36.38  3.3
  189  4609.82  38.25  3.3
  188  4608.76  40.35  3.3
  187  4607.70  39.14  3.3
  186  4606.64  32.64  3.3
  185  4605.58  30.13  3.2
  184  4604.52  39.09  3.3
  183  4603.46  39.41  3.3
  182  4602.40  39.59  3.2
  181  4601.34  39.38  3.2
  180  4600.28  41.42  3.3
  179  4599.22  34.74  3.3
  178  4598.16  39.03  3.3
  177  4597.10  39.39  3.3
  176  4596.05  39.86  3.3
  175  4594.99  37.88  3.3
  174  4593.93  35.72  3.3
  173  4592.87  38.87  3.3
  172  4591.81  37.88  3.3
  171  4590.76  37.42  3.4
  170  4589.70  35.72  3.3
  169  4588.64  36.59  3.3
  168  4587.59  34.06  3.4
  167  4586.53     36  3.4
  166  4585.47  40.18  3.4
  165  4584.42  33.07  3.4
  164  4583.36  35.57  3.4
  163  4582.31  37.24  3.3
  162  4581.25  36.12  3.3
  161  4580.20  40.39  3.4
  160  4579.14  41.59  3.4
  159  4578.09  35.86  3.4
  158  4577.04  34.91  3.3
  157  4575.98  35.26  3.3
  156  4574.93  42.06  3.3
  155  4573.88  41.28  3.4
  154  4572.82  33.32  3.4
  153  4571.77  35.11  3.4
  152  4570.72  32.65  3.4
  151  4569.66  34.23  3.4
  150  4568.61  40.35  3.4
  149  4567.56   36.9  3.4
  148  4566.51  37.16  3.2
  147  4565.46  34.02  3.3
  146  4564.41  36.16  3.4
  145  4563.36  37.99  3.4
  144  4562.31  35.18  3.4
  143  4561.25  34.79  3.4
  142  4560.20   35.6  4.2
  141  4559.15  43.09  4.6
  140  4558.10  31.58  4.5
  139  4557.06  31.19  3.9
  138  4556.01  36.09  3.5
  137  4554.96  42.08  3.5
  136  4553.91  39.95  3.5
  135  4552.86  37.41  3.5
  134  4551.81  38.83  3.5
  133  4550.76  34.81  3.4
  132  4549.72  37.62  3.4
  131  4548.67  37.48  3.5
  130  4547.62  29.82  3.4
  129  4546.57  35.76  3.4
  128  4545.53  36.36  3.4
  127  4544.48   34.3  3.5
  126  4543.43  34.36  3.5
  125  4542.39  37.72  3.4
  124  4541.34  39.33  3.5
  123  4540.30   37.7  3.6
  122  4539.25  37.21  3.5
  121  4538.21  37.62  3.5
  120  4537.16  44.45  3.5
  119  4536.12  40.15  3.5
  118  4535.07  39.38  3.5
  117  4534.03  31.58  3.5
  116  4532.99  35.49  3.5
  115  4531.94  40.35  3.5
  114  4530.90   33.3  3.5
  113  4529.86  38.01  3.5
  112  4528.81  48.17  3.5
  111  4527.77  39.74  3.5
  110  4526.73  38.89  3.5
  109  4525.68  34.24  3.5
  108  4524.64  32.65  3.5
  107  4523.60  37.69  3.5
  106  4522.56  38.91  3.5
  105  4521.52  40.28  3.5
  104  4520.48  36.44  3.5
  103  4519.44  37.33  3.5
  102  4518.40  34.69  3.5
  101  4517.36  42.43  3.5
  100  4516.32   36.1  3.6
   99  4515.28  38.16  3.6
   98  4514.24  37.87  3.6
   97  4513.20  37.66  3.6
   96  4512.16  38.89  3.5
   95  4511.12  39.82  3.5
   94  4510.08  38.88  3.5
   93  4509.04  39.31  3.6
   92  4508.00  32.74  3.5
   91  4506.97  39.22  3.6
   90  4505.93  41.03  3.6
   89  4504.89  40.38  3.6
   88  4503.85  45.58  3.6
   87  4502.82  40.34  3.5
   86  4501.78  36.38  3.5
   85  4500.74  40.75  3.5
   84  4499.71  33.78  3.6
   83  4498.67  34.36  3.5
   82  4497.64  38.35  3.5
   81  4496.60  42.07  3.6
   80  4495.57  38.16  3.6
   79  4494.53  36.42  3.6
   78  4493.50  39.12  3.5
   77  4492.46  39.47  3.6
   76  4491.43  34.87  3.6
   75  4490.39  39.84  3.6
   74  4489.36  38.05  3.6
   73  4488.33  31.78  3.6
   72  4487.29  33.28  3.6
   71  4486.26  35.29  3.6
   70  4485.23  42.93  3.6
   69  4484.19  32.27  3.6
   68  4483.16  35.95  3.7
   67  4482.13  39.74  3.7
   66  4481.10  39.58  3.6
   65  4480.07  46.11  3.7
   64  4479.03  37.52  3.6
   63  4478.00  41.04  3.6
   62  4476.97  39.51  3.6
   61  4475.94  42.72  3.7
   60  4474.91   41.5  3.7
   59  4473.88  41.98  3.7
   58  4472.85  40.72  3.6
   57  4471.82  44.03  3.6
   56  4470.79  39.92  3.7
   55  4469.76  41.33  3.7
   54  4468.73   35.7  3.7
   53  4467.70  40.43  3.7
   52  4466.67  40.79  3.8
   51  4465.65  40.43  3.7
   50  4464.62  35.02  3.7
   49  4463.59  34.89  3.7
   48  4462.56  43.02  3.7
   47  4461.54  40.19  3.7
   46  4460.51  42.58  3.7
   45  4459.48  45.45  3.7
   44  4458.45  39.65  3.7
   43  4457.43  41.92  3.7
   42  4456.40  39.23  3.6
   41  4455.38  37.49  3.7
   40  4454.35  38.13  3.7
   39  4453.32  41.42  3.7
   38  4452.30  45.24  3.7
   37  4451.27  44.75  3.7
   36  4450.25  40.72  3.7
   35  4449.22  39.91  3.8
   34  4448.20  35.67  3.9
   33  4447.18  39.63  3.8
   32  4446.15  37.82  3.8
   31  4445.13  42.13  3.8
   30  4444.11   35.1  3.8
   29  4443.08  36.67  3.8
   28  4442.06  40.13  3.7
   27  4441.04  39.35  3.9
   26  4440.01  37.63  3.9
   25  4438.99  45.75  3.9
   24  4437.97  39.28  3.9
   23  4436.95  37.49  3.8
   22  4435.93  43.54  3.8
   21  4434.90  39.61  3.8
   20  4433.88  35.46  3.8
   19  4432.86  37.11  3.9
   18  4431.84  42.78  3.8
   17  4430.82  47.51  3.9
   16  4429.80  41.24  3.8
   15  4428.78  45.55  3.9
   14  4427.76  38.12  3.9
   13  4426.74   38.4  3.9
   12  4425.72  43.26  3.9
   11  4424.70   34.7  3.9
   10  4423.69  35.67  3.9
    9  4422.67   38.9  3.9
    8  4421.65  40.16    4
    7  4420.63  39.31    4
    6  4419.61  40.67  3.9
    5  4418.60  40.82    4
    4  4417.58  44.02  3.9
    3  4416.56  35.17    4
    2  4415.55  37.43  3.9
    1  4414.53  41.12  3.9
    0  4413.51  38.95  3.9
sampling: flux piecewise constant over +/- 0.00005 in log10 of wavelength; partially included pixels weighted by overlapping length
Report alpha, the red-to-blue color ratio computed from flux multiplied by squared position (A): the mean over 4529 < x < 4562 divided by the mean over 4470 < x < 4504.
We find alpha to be 1.0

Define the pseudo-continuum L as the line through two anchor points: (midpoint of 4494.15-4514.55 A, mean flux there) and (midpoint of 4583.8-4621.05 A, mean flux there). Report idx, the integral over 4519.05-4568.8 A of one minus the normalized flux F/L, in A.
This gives 1.24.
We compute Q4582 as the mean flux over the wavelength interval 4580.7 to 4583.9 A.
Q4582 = 36.3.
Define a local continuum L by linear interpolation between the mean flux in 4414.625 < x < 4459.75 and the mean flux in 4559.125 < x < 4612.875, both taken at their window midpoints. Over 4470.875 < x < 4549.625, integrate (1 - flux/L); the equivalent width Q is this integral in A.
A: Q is 0.7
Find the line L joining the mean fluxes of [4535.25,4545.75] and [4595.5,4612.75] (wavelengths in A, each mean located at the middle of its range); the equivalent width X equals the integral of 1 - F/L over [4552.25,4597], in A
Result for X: 1.1 A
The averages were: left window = 38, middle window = 36.9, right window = 37.7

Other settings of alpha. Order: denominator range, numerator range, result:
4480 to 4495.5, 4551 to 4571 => 1.01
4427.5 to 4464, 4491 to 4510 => 0.98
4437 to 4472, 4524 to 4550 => 0.97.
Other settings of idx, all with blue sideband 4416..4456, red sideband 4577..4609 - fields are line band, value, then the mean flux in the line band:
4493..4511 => 0.1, 38.7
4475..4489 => 0.3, 38.4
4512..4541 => 0.3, 38.1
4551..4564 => 0.4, 36.9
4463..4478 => -0.2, 40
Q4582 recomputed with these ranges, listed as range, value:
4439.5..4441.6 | 38.5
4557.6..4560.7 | 36.8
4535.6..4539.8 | 39.8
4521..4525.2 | 37.4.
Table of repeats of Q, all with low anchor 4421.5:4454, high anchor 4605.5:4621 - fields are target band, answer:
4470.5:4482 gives -0.6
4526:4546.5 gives 0.2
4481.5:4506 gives 0.8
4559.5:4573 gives 0.7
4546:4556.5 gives 0.3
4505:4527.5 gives 0.5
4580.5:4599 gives 0.2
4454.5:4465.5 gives -0.1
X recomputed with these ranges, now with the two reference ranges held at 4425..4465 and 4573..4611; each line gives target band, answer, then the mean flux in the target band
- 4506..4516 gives 0.2 A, 38.1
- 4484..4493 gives 0.6 A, 36.5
